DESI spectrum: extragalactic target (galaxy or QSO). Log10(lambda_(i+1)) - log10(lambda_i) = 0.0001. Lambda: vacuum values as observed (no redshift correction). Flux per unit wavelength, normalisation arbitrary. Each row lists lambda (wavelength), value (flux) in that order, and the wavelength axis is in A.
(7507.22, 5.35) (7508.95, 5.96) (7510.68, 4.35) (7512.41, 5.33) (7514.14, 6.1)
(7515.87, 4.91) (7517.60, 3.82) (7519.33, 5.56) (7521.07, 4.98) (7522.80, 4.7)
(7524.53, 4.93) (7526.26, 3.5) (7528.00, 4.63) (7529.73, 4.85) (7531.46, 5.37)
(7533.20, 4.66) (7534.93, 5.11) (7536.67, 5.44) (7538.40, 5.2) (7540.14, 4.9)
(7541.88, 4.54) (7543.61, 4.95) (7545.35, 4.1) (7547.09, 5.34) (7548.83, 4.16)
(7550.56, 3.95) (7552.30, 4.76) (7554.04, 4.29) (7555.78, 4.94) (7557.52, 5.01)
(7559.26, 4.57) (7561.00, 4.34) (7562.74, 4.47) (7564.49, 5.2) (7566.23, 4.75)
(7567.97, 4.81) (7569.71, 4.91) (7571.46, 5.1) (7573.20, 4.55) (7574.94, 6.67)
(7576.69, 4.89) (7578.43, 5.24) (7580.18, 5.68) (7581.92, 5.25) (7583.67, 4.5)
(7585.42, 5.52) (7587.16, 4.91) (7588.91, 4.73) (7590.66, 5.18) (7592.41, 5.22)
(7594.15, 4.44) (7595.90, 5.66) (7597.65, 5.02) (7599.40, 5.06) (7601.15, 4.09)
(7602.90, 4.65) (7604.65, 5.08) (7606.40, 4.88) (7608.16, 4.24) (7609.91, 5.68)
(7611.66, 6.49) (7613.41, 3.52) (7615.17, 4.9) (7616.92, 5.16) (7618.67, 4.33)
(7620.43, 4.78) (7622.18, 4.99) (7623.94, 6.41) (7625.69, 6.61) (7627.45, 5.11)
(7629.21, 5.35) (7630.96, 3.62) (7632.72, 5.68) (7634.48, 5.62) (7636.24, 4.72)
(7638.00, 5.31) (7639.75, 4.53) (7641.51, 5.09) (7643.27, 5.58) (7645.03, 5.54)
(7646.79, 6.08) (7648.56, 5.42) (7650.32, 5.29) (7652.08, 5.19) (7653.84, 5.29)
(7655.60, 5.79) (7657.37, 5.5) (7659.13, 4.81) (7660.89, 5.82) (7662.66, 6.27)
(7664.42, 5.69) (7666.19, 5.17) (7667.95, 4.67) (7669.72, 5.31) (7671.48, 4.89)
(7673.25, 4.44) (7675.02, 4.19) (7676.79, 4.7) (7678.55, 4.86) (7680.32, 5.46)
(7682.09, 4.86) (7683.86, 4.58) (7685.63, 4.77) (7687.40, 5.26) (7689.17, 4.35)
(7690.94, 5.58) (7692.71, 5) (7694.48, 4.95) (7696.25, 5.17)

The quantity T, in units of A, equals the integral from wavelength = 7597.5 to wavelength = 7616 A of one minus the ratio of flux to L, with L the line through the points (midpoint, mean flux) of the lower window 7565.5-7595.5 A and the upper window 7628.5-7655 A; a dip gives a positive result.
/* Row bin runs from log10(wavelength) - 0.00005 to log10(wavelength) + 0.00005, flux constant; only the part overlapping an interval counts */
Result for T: 1.01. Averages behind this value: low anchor 5.09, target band 4.87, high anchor 5.23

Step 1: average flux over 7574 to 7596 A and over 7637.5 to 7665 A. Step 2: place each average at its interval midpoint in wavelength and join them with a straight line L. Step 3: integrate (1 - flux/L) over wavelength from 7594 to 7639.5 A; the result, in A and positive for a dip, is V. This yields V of 2.3 A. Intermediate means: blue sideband 5.21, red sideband 5.45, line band 5.06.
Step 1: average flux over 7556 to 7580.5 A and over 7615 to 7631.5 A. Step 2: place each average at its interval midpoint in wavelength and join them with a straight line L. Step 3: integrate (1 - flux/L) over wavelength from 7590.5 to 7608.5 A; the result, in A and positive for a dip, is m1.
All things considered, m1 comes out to 0.8 A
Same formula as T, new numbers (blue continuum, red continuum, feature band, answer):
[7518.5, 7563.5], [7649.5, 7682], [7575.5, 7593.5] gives -0.9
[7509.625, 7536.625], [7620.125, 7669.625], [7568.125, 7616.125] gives 1.1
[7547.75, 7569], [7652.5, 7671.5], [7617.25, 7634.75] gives -0.4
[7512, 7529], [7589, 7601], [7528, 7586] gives 0.2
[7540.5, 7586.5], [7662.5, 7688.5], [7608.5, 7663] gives -3.9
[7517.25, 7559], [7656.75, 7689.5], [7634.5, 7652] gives -1.1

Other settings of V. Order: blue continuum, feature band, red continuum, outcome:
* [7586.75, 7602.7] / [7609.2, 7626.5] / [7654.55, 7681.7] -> -0.99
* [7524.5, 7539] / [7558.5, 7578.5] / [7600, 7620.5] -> -0.48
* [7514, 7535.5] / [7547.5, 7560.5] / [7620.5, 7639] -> 1.05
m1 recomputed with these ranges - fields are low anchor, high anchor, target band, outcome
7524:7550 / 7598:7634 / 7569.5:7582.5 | -1.1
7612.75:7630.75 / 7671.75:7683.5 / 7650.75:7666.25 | -2.1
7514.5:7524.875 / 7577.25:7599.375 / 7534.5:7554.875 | 1.0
